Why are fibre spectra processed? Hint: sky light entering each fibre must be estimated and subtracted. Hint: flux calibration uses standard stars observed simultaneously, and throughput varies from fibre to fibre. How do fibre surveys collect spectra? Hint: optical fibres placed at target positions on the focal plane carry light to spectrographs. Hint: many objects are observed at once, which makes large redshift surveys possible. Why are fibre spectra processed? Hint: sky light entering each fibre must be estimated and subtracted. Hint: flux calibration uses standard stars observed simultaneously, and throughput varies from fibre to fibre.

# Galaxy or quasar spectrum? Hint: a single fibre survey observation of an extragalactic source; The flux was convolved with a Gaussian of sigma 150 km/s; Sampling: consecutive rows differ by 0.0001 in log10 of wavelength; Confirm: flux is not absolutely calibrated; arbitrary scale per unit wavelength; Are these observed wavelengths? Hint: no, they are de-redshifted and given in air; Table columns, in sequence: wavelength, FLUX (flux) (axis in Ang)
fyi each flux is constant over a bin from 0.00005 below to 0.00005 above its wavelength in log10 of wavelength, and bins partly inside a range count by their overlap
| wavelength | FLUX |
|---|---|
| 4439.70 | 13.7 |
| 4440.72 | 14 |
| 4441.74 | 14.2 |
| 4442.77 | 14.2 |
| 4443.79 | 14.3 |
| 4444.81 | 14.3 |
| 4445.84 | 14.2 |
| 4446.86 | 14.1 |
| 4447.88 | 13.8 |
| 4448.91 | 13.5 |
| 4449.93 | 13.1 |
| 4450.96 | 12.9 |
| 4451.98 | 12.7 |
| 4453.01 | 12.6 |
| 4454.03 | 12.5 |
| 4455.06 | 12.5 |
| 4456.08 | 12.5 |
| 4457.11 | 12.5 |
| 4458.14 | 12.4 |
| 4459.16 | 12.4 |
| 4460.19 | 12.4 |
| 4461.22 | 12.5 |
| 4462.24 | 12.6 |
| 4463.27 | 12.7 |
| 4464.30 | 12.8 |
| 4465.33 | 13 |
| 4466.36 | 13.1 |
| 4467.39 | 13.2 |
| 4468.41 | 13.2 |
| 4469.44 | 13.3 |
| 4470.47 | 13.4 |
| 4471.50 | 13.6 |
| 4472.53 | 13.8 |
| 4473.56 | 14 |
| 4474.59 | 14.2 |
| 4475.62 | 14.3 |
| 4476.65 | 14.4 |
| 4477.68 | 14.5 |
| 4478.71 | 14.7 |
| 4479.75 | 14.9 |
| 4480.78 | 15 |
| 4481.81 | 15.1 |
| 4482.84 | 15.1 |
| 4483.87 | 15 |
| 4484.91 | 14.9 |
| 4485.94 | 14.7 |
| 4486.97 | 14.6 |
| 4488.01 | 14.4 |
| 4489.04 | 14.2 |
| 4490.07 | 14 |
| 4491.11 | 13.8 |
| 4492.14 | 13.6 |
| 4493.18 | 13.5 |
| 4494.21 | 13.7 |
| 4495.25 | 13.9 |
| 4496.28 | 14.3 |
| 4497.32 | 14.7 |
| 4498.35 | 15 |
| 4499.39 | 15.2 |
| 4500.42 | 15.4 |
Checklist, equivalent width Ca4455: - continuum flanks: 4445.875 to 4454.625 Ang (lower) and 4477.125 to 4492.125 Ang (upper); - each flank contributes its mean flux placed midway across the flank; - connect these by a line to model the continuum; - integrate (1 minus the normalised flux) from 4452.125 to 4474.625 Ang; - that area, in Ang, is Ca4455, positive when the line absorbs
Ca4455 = 1.32 Ang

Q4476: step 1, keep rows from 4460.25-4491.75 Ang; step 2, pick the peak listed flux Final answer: 15.1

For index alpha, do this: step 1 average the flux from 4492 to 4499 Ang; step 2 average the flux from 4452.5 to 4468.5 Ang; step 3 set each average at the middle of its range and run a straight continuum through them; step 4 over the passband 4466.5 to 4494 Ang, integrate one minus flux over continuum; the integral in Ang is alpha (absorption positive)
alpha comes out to -1.4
